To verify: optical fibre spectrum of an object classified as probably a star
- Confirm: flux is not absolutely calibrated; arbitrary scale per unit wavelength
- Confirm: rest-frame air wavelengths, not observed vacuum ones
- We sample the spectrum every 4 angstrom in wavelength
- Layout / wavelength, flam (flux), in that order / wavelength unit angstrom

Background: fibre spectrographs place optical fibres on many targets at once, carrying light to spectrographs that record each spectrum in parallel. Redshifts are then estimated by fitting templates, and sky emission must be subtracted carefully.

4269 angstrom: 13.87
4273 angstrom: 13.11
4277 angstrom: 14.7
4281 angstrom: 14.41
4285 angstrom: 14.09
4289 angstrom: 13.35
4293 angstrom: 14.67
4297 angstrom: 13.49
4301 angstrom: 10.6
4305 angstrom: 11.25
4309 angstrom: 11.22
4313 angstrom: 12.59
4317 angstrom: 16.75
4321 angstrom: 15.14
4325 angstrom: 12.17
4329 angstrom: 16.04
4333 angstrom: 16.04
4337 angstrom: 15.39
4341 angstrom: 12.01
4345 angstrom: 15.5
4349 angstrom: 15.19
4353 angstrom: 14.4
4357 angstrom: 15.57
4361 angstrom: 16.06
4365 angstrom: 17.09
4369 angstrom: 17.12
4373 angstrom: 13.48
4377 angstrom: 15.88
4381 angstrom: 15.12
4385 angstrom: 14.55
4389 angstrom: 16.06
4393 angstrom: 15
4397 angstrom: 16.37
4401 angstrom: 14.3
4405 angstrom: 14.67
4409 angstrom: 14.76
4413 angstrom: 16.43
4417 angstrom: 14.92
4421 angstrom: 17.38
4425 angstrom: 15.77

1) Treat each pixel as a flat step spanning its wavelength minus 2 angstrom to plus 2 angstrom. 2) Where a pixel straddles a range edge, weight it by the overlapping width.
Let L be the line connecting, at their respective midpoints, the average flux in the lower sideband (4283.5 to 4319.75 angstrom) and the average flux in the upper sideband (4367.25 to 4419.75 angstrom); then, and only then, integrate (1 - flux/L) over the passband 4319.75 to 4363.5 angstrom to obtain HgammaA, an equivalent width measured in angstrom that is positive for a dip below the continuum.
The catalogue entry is -2.5 angstrom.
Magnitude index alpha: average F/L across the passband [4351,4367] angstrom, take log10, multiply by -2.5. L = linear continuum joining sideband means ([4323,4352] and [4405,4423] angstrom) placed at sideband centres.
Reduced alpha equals -0.06 mag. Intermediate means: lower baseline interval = 14.6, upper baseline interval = 15.7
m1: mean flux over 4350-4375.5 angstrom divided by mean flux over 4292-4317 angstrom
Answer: 1.24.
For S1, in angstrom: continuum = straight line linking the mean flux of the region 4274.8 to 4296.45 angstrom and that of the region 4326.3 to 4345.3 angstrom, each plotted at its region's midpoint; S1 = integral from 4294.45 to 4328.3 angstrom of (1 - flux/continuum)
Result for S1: 3.5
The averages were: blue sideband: 14.2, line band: 13.1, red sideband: 14.8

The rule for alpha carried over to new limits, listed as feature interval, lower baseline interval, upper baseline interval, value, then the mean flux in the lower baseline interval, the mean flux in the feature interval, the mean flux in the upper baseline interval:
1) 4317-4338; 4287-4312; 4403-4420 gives -0.15 mag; 12.4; 15.1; 15.3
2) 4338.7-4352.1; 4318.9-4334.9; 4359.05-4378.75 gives 0.08 mag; 14.9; 14.3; 15.9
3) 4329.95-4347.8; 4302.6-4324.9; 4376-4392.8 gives -0.06 mag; 13.2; 14.8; 15.3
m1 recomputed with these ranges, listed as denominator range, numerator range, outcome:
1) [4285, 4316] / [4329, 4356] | 1.17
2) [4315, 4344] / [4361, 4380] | 1.07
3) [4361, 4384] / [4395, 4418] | 0.97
